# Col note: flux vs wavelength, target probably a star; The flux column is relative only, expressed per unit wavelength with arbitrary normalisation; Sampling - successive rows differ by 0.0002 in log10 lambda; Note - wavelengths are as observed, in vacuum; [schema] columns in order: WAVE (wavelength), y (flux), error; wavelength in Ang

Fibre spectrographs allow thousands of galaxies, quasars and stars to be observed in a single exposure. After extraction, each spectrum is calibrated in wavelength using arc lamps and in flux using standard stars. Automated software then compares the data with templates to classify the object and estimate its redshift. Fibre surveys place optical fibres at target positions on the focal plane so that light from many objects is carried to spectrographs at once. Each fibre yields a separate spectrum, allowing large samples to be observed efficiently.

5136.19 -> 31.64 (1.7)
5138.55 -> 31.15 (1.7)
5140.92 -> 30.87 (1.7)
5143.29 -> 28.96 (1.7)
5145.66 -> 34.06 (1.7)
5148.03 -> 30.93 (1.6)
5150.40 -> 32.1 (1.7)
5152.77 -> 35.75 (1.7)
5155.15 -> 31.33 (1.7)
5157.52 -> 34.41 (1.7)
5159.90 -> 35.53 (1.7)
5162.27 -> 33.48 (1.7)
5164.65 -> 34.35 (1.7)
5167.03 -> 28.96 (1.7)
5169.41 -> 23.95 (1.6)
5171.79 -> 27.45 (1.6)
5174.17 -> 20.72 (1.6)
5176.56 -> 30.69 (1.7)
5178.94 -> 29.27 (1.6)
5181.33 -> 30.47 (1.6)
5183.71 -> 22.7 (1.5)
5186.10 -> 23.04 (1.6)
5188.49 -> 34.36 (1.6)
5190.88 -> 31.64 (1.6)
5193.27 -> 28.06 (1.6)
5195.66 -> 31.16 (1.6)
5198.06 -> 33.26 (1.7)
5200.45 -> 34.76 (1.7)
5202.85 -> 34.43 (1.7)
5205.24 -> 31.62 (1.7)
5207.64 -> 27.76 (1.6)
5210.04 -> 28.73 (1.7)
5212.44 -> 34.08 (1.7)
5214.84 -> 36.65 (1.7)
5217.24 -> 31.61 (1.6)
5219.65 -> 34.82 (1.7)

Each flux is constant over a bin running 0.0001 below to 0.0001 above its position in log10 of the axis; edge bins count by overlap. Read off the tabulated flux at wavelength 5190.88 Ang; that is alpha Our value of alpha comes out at 31.64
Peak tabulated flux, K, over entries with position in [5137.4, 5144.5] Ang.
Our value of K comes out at 31.15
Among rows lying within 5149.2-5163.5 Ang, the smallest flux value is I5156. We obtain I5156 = 31.33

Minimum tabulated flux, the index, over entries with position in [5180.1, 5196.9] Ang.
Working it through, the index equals 22.7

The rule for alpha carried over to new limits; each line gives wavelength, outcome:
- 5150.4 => 32.1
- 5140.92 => 30.87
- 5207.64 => 27.76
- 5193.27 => 28.06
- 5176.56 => 30.69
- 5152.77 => 35.75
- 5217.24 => 31.61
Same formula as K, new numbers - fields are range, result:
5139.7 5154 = 35.75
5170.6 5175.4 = 27.45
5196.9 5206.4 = 34.76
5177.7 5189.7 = 34.36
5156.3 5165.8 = 35.53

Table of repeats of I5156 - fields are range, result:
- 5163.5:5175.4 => 20.72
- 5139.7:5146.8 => 28.96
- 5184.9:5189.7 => 23.04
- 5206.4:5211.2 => 27.76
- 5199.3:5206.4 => 31.62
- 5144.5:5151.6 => 30.93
